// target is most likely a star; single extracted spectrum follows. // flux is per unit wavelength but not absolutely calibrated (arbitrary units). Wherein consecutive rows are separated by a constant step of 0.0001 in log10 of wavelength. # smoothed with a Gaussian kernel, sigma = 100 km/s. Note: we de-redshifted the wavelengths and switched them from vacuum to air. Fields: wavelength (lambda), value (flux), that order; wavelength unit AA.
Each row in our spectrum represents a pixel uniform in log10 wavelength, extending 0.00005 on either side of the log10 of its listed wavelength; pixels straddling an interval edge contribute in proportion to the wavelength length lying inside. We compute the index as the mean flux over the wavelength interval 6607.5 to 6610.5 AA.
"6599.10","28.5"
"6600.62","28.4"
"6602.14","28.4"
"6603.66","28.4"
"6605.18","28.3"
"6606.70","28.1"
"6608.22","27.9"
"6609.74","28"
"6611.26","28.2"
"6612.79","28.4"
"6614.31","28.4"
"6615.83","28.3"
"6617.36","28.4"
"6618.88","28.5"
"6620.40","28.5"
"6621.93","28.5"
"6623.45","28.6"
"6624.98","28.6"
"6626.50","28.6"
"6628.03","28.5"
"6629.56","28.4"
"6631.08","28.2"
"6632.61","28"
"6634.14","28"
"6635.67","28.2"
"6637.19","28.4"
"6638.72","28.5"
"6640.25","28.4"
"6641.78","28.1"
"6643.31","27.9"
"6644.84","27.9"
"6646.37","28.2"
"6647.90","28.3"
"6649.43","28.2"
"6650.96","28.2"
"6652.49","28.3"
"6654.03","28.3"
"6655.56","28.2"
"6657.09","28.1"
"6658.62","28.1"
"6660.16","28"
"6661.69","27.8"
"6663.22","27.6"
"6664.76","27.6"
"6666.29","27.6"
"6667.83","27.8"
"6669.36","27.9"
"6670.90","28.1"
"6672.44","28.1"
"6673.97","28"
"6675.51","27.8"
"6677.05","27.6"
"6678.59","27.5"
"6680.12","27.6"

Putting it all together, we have 28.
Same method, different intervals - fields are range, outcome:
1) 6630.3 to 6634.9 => 28.1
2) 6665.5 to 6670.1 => 27.8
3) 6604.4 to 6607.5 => 28.2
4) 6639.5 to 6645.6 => 28.1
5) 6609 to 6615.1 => 28.3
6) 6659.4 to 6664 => 27.8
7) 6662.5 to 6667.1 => 27.6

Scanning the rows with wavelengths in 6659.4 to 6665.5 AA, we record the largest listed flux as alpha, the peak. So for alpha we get 28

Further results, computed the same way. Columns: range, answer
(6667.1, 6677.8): 28.1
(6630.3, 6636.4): 28.2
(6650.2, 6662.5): 28.3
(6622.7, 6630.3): 28.6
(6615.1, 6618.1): 28.4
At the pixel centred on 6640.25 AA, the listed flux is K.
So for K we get 28.4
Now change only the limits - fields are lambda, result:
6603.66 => 28.4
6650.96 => 28.2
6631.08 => 28.2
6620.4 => 28.5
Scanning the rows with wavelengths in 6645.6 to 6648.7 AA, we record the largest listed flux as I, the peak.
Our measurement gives 28.3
